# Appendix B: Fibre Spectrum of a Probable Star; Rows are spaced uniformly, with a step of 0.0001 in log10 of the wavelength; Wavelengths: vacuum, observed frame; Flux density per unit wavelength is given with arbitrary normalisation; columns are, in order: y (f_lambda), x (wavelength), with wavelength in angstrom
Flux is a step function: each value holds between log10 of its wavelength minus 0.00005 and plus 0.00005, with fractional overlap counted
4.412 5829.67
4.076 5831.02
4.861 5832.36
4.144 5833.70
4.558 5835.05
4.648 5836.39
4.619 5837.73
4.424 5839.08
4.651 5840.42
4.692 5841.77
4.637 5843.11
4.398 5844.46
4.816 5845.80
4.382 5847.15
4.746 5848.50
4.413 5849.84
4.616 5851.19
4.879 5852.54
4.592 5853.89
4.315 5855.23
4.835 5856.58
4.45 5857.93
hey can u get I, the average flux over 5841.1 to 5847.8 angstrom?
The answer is 4.59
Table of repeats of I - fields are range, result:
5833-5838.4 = 4.5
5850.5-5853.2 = 4.74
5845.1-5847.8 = 4.6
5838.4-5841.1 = 4.53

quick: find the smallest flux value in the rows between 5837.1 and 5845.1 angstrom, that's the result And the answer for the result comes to 4.398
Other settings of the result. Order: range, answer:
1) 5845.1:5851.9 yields 4.382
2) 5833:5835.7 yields 4.144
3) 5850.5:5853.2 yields 4.616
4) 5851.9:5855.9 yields 4.315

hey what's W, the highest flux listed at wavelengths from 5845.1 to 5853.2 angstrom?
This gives 4.879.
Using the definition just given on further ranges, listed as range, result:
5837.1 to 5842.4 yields 4.692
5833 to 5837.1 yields 4.648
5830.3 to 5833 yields 4.861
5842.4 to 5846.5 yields 4.816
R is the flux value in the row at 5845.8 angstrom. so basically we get 4.816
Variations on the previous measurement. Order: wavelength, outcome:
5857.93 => 4.45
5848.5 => 4.746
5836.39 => 4.648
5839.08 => 4.424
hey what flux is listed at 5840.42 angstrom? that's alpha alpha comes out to 4.651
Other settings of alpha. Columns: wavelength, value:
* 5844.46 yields 4.398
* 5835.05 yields 4.558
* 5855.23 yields 4.315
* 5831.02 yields 4.076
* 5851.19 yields 4.616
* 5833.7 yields 4.144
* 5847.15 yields 4.382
